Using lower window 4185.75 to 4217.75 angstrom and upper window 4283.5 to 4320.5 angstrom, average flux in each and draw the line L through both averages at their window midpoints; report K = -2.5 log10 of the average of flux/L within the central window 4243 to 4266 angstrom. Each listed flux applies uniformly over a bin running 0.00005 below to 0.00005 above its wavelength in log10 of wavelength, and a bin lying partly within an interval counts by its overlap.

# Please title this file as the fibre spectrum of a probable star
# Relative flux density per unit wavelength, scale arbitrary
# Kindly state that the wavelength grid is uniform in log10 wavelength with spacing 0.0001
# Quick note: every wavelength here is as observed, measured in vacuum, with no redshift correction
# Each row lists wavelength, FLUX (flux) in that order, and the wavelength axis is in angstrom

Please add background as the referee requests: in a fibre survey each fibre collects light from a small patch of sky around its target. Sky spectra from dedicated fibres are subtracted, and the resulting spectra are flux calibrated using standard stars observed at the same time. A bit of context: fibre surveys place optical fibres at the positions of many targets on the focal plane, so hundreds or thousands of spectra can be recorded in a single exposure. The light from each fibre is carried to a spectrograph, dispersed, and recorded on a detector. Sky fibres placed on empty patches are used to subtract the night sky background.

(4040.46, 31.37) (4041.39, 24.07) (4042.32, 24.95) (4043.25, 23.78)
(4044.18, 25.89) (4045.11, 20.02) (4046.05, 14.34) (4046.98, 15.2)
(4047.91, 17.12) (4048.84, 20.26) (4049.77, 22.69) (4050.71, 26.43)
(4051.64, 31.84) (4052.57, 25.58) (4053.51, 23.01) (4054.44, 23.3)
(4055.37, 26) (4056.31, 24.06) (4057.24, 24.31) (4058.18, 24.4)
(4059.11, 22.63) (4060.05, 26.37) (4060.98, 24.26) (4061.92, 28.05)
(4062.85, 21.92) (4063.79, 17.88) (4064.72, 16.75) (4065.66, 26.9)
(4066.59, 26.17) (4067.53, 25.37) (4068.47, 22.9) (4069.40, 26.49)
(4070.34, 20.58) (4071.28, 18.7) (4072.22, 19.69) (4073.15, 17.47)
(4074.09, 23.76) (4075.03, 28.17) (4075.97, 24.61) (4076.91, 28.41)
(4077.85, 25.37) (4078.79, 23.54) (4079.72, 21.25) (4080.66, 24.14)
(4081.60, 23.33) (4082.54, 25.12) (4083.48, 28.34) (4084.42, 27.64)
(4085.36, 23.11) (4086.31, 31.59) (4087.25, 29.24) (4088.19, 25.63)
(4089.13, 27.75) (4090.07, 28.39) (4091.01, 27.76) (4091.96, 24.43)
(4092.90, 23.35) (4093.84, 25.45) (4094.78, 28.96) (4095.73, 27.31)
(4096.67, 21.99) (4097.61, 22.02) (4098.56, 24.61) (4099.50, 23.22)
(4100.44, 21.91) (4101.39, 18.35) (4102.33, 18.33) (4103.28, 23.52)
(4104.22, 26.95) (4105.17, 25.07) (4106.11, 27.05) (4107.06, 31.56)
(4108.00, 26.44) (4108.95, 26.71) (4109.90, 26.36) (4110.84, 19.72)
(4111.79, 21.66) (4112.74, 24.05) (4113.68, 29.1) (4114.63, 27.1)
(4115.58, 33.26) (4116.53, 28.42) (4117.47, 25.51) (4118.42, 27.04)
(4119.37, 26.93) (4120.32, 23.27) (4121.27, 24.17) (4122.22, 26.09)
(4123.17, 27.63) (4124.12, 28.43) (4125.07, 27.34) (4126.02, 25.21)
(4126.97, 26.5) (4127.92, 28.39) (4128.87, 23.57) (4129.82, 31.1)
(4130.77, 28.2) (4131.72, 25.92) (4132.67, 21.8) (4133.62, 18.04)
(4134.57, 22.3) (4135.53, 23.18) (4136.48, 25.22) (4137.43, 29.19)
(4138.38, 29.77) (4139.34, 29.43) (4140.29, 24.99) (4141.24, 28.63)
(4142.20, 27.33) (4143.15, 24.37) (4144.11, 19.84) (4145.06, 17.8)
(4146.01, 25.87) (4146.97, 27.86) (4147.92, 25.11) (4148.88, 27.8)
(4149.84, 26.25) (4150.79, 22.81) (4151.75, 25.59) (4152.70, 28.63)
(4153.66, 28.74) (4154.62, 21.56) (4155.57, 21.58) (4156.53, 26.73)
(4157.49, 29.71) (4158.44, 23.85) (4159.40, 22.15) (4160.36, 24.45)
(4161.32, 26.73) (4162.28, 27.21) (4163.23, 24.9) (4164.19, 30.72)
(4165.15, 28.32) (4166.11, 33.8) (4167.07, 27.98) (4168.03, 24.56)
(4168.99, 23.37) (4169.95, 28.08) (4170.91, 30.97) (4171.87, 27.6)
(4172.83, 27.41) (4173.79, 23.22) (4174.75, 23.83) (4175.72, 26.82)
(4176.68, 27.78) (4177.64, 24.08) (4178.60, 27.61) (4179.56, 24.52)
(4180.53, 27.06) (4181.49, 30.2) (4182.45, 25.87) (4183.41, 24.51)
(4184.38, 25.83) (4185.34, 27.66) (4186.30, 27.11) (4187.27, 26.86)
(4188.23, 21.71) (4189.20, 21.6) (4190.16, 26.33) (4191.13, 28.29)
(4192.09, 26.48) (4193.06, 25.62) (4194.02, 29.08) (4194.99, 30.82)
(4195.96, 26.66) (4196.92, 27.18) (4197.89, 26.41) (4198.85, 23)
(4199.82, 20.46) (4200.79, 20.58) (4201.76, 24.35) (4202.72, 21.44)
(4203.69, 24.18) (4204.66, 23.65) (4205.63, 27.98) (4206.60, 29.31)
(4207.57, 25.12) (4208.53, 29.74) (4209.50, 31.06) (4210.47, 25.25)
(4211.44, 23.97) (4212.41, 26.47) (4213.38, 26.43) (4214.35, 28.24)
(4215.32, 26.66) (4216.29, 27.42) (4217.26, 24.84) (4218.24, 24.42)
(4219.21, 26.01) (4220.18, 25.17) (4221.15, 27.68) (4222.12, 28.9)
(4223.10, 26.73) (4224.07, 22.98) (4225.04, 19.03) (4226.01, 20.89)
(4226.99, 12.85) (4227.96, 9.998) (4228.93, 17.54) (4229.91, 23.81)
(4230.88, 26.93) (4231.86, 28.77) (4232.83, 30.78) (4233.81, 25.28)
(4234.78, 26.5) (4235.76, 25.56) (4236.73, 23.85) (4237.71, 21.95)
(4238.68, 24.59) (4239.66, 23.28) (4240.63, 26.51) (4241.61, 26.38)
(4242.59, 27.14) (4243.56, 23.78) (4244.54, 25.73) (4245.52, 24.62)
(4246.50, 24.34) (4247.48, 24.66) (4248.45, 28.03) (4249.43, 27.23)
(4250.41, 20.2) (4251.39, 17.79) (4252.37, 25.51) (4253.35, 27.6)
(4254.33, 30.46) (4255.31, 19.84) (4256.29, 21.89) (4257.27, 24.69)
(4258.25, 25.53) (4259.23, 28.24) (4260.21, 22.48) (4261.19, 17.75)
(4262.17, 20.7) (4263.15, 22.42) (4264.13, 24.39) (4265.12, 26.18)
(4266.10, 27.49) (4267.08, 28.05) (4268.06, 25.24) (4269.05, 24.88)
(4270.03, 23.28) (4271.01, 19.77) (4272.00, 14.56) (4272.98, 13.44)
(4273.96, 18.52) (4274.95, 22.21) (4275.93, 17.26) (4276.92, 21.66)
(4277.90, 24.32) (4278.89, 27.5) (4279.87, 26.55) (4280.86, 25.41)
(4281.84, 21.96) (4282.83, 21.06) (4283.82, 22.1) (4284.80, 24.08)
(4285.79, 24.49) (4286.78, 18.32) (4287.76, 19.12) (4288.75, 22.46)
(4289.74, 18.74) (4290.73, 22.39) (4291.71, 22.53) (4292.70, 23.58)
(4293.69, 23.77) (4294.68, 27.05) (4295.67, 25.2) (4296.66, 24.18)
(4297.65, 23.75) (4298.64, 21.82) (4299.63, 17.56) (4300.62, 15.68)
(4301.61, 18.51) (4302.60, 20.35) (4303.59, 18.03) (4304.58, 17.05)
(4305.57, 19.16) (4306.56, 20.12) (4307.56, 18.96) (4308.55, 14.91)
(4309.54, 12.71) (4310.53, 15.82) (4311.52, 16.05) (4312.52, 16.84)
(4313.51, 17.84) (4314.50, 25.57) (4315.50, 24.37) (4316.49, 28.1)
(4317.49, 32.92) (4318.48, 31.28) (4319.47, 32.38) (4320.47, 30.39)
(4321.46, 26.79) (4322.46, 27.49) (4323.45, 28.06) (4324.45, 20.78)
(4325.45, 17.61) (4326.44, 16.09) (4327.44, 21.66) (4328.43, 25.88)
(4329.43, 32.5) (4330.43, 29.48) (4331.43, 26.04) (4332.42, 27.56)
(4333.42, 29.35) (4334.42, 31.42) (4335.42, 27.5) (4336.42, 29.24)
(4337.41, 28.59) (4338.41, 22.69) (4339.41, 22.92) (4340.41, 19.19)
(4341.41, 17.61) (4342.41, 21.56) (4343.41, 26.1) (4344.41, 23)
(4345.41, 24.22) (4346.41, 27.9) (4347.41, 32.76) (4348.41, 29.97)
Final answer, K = -0.02 mag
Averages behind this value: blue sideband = 25.9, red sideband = 21.7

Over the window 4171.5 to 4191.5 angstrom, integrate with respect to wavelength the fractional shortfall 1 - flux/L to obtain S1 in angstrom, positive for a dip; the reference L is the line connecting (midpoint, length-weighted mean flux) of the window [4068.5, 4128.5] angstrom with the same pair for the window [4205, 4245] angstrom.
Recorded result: -0.7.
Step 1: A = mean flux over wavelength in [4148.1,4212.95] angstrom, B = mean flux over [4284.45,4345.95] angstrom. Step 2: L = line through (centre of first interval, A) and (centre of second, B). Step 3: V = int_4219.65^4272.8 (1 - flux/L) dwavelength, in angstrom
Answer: 1.7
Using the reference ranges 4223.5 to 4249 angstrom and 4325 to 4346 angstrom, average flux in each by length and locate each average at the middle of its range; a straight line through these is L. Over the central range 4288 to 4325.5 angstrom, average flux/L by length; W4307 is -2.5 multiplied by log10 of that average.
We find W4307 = 0.109 mag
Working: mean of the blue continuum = 23.7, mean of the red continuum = 24.8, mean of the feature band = 22.2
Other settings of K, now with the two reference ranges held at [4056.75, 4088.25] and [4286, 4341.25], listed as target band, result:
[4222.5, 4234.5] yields 0.06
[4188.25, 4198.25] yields -0.13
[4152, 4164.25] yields -0.09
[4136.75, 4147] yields -0.08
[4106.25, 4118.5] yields -0.11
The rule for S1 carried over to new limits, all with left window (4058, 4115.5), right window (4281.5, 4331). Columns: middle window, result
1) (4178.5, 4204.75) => -2.2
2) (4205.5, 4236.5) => -2.4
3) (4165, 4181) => -2.1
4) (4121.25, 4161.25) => -2.5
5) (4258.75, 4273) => -0.1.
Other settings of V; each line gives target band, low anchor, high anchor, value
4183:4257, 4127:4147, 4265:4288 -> -4.3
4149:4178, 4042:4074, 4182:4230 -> -2.5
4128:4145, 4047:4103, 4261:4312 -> -1.5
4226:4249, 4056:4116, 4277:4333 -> -0.6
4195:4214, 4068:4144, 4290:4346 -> -1.0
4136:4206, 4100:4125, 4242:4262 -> -2.5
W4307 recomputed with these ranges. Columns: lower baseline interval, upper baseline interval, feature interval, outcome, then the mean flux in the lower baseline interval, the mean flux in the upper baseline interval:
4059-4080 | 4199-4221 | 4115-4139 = -0.09 mag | 23.4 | 25.6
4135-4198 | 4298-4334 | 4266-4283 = 0.06 mag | 26.3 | 22.7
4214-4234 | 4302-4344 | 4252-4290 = 0.04 mag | 24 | 23.5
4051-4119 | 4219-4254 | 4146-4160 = -0.04 mag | 24.9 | 24.1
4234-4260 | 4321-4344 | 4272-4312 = 0.21 mag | 24.8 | 25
